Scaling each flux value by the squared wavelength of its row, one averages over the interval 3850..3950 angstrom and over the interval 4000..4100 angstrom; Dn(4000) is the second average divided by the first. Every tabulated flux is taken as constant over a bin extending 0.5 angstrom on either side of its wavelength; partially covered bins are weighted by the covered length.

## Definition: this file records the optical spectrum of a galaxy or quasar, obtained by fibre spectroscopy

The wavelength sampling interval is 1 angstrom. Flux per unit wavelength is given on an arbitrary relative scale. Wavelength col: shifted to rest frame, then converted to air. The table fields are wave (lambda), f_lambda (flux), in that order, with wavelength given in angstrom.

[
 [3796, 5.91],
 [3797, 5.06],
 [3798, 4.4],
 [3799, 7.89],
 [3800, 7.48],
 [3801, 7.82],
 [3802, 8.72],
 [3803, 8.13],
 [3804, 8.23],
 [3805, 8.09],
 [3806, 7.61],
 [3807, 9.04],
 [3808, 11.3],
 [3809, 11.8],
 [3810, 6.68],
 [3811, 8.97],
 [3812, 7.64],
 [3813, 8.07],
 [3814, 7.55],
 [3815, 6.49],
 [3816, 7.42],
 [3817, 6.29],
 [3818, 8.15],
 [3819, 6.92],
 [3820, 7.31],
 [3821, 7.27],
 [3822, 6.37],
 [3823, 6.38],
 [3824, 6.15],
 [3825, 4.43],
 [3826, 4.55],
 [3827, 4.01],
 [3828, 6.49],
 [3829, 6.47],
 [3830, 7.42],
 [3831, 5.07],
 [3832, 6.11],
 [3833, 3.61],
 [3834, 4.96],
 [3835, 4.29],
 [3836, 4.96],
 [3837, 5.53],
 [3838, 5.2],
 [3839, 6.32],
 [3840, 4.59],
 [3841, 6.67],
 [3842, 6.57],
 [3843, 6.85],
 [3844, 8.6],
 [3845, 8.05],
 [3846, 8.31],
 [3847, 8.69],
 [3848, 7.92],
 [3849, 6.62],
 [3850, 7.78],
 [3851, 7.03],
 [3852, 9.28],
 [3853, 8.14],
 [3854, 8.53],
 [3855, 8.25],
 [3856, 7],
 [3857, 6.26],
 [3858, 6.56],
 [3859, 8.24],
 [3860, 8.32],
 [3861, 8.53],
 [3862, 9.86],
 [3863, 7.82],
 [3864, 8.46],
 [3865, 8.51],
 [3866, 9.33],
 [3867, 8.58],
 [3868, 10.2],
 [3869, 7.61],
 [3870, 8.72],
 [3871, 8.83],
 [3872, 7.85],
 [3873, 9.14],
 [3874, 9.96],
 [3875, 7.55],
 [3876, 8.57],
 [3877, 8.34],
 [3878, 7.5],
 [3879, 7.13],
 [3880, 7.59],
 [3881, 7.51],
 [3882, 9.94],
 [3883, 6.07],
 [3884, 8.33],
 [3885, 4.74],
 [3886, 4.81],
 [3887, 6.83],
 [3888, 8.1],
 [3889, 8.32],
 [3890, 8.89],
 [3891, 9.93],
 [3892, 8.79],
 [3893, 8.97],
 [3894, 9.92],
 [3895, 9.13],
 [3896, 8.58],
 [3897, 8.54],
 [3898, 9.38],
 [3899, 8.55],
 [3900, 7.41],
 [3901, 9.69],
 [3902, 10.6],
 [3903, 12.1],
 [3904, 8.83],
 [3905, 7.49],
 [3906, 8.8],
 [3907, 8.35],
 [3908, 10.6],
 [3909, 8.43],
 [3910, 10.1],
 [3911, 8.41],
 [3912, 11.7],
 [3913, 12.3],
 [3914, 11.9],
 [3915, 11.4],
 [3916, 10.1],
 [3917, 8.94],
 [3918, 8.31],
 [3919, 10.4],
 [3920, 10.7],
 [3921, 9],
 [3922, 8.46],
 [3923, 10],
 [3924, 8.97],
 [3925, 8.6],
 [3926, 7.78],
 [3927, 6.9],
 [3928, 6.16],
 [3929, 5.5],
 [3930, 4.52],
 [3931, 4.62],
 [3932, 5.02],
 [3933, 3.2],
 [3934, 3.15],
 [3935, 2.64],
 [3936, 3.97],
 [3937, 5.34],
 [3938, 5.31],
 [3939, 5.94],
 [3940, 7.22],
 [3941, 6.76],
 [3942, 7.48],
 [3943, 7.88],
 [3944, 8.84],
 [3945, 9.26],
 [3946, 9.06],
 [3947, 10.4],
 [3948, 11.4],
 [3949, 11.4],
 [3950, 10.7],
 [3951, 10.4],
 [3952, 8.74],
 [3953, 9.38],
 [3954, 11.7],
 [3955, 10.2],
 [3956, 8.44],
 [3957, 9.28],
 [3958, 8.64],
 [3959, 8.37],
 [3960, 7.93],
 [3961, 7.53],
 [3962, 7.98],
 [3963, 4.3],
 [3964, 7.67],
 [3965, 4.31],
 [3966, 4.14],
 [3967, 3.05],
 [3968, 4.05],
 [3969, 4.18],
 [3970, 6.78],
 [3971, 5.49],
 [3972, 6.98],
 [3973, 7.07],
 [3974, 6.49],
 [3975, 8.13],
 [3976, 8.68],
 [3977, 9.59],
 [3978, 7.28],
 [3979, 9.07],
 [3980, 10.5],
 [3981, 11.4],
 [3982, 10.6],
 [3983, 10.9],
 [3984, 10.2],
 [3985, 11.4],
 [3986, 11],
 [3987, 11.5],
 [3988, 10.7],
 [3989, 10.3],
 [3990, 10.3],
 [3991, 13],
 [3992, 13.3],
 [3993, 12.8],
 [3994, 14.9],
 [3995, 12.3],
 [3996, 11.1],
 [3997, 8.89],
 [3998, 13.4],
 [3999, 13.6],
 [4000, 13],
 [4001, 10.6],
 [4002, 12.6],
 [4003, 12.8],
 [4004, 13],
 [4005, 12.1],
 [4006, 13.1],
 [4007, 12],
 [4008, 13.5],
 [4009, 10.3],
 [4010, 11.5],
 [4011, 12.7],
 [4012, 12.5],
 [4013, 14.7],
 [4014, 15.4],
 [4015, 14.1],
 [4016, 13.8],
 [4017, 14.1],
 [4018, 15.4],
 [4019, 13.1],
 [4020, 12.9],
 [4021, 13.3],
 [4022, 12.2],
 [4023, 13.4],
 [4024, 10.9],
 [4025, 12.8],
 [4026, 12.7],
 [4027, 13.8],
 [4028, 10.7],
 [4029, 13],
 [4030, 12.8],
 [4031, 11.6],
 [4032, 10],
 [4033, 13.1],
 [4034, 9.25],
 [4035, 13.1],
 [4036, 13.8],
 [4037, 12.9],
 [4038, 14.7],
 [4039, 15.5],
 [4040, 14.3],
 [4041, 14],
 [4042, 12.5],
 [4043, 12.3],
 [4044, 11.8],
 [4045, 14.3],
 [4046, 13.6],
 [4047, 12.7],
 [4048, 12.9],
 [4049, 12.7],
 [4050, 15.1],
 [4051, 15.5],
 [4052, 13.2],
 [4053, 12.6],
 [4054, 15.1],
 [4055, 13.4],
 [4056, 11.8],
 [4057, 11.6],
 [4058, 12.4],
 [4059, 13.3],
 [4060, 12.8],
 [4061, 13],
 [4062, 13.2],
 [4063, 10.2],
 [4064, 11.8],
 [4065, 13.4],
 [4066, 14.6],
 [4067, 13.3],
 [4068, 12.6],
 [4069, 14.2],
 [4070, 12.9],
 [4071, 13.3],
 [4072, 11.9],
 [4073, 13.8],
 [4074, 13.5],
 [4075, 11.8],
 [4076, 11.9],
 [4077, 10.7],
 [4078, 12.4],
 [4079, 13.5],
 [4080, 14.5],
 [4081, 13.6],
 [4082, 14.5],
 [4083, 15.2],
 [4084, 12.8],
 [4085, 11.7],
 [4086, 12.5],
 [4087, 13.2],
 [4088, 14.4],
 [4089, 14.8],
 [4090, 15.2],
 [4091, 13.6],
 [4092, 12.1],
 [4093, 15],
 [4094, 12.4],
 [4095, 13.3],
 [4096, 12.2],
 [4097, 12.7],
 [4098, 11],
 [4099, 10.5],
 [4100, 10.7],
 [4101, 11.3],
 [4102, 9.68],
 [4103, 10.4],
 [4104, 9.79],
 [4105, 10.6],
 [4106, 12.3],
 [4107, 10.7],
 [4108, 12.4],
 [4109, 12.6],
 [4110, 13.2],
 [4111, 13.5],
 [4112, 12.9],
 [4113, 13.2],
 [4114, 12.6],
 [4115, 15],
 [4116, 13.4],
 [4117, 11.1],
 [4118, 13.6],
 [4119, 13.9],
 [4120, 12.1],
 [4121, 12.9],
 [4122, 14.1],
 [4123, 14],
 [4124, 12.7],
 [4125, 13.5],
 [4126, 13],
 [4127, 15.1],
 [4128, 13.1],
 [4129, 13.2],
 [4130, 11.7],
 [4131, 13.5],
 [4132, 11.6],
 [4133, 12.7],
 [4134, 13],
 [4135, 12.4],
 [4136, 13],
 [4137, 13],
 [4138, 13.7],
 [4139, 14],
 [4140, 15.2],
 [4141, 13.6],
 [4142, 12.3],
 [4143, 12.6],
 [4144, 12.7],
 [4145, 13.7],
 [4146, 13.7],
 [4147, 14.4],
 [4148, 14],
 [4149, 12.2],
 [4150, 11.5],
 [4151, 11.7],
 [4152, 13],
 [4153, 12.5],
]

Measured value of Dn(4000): 1.70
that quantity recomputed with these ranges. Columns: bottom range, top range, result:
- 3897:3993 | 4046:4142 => 1.64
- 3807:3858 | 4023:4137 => 2.10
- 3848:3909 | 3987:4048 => 1.63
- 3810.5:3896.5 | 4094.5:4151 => 1.96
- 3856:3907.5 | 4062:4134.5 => 1.70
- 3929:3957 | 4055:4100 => 1.84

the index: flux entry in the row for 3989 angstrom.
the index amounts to 10.3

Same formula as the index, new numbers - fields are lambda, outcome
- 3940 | 7.22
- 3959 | 8.37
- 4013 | 14.7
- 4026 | 12.7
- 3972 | 6.98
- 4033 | 13.1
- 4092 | 12.1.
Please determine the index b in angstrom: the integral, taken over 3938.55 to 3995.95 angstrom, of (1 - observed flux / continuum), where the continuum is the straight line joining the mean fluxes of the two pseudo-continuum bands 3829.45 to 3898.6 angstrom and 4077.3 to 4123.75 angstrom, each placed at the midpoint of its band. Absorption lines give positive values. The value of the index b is 5.7 angstrom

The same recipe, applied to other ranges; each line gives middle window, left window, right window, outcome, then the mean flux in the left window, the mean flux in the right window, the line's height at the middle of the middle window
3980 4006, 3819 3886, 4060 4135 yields -3.5 angstrom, 7.22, 12.8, 10.4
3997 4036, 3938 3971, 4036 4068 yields -5.0 angstrom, 7.84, 13.2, 11.3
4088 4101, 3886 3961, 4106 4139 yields -0.5 angstrom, 8.47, 13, 12.4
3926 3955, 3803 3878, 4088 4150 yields 6.5 angstrom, 7.43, 12.8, 9.37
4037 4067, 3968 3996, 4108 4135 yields -4.8 angstrom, 9.73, 13.1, 11.4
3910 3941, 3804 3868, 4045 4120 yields 5.5 angstrom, 7.24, 12.8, 9.27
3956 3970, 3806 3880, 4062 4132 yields 5.0 angstrom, 7.4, 12.8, 9.95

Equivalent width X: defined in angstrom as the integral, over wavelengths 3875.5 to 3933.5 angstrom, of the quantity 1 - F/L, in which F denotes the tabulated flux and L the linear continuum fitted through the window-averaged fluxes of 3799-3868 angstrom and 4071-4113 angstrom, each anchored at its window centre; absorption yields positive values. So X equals 1.9 angstrom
